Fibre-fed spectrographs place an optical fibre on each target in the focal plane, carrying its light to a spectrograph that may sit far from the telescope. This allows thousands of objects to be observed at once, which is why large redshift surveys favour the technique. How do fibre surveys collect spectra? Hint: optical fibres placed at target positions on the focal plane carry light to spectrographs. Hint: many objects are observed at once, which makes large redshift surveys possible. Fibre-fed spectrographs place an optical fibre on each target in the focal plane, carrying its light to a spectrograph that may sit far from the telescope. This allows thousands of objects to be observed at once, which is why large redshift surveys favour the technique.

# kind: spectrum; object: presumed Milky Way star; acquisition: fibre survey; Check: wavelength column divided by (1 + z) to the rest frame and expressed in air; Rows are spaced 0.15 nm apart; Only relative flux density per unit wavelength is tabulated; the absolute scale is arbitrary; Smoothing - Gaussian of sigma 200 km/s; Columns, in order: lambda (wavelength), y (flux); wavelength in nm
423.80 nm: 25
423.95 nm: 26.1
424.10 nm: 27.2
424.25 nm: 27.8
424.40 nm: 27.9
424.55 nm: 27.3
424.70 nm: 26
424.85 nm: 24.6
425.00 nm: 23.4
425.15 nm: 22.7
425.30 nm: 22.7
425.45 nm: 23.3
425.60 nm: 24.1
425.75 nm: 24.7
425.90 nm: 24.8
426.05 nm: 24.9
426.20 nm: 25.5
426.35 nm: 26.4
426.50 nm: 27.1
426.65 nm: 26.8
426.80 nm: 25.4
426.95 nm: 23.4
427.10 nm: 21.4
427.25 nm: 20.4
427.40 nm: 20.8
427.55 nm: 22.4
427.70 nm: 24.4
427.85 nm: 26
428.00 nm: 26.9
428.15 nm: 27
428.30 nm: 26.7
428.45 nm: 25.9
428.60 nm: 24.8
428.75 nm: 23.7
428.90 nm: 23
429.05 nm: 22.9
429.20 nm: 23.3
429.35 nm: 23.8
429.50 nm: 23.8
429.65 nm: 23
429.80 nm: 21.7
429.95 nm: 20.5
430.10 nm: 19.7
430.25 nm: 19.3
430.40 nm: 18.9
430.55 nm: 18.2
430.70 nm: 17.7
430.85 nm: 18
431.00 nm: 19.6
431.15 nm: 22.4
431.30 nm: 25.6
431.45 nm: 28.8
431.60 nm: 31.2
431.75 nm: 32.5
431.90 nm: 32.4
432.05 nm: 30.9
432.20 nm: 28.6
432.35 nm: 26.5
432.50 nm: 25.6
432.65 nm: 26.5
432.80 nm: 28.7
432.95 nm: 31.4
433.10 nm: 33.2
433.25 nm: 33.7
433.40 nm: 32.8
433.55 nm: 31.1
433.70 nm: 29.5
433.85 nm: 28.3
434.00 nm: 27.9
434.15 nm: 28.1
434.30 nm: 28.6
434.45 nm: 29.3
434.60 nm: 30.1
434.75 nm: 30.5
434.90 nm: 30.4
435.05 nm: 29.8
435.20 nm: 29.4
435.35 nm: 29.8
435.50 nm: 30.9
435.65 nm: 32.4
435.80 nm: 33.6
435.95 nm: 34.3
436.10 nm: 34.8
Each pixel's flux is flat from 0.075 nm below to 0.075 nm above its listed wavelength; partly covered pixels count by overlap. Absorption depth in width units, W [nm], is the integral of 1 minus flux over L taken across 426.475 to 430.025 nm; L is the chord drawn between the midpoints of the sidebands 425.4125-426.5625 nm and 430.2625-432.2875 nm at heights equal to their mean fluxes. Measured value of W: 0.15 nm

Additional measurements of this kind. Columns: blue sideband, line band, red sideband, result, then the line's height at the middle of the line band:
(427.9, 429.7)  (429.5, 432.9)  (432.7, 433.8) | 0.471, 28.2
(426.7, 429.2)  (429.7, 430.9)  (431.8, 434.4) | 0.327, 26.6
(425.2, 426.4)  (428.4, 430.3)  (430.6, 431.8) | 0.122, 24.3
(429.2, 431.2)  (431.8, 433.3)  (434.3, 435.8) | -0.262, 25.3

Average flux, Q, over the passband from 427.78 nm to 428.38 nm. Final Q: 26.6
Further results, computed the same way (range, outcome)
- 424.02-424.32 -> 27.5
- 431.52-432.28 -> 31.1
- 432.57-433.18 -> 29.9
